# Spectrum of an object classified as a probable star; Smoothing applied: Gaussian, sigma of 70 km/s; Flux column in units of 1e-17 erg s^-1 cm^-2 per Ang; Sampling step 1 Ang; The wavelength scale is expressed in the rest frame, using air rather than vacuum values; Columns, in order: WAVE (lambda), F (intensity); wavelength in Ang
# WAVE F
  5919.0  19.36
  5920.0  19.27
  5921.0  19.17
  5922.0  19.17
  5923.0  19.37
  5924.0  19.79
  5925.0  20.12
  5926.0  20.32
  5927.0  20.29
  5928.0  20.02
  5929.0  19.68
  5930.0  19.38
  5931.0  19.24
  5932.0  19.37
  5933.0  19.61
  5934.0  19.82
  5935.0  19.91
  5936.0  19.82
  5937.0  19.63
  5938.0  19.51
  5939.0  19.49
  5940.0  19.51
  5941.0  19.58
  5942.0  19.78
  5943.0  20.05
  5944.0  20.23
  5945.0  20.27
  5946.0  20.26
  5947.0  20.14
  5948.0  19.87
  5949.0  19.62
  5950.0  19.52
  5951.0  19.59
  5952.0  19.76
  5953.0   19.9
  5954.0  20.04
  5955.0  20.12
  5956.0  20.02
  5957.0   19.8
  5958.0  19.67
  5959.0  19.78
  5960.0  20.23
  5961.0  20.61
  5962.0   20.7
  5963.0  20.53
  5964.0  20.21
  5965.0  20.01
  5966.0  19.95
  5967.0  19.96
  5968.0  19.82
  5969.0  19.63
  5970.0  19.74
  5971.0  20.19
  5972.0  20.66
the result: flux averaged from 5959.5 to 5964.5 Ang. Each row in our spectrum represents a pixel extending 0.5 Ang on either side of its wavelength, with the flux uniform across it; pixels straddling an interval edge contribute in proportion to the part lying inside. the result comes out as 20.5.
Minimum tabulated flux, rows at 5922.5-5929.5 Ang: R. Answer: 19.37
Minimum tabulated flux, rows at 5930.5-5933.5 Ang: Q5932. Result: 19.24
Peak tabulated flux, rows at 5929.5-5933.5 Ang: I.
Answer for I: 19.61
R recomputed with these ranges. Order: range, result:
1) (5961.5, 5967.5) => 19.95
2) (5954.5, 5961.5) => 19.67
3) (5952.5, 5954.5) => 19.9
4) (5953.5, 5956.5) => 20.02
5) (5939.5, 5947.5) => 19.51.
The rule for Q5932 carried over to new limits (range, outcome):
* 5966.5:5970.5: 19.63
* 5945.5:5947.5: 20.14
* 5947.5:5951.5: 19.52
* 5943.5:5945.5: 20.23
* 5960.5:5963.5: 20.53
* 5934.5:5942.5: 19.49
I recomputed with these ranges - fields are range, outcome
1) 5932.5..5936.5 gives 19.91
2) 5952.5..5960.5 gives 20.23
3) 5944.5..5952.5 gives 20.27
